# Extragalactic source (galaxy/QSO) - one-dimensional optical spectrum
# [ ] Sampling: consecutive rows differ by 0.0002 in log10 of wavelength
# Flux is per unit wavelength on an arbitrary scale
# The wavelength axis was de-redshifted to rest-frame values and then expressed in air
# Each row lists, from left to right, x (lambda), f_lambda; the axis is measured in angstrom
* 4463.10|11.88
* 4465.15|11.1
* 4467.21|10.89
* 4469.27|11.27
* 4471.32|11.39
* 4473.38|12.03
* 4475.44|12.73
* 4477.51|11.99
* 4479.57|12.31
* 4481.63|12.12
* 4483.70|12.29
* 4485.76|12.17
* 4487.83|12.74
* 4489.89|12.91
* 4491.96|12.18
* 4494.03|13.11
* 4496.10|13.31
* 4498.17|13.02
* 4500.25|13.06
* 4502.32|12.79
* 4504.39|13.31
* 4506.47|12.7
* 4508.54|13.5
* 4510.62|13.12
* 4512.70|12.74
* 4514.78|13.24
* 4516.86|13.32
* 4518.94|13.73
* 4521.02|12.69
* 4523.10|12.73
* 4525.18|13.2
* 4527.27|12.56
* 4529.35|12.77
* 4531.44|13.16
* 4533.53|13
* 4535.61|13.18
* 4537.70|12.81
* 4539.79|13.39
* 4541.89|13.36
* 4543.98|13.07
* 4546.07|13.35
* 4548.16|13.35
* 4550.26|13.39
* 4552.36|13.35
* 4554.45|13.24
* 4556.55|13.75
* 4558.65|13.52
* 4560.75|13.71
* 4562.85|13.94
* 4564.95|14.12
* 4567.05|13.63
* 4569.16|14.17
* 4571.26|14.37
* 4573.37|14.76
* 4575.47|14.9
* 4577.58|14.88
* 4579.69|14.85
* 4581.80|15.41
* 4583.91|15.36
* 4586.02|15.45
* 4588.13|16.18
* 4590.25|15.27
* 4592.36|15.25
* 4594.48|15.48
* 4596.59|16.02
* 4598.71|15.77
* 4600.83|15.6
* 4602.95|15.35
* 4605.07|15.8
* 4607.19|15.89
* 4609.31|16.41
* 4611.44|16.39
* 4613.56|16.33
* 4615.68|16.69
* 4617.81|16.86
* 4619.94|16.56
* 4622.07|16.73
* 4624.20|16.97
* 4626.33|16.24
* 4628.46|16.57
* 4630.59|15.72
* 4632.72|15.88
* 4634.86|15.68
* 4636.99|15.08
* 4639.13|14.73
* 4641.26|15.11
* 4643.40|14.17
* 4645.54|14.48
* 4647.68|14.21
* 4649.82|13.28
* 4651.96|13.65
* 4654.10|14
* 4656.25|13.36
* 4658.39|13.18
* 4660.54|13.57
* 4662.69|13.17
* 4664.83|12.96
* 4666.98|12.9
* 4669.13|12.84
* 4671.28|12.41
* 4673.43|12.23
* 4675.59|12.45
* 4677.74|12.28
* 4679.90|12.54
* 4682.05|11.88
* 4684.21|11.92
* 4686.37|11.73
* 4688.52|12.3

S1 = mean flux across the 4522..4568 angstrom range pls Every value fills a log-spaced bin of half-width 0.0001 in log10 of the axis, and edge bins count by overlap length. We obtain 13.3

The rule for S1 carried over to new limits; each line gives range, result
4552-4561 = 13.5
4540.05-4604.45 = 14.5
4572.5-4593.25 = 15.2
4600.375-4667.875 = 15.1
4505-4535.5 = 13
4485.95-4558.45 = 13.1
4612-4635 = 16.4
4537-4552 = 13.3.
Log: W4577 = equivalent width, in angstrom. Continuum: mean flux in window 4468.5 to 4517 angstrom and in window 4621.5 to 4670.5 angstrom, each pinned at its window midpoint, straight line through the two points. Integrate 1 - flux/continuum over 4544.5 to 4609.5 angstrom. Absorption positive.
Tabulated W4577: -4.8 angstrom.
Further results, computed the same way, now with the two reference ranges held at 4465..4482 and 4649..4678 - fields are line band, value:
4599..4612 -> -3.3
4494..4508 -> -1.3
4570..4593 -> -4.9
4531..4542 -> -0.8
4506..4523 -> -1.5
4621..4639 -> -4.5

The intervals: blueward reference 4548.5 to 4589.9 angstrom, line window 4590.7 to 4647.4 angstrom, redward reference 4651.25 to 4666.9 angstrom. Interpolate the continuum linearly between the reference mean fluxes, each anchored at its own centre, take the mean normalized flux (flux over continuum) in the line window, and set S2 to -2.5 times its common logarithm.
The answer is -0.15 mag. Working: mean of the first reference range 14.4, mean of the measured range 15.8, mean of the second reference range 13.4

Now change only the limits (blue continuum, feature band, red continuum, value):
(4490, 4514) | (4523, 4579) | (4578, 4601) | 0.06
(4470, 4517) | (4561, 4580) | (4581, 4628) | 0.05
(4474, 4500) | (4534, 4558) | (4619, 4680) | -0.01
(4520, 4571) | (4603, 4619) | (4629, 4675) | -0.19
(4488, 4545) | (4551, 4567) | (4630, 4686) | -0.04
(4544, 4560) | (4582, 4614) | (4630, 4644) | -0.10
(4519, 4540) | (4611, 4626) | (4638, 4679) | -0.24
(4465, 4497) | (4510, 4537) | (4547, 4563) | -0.01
